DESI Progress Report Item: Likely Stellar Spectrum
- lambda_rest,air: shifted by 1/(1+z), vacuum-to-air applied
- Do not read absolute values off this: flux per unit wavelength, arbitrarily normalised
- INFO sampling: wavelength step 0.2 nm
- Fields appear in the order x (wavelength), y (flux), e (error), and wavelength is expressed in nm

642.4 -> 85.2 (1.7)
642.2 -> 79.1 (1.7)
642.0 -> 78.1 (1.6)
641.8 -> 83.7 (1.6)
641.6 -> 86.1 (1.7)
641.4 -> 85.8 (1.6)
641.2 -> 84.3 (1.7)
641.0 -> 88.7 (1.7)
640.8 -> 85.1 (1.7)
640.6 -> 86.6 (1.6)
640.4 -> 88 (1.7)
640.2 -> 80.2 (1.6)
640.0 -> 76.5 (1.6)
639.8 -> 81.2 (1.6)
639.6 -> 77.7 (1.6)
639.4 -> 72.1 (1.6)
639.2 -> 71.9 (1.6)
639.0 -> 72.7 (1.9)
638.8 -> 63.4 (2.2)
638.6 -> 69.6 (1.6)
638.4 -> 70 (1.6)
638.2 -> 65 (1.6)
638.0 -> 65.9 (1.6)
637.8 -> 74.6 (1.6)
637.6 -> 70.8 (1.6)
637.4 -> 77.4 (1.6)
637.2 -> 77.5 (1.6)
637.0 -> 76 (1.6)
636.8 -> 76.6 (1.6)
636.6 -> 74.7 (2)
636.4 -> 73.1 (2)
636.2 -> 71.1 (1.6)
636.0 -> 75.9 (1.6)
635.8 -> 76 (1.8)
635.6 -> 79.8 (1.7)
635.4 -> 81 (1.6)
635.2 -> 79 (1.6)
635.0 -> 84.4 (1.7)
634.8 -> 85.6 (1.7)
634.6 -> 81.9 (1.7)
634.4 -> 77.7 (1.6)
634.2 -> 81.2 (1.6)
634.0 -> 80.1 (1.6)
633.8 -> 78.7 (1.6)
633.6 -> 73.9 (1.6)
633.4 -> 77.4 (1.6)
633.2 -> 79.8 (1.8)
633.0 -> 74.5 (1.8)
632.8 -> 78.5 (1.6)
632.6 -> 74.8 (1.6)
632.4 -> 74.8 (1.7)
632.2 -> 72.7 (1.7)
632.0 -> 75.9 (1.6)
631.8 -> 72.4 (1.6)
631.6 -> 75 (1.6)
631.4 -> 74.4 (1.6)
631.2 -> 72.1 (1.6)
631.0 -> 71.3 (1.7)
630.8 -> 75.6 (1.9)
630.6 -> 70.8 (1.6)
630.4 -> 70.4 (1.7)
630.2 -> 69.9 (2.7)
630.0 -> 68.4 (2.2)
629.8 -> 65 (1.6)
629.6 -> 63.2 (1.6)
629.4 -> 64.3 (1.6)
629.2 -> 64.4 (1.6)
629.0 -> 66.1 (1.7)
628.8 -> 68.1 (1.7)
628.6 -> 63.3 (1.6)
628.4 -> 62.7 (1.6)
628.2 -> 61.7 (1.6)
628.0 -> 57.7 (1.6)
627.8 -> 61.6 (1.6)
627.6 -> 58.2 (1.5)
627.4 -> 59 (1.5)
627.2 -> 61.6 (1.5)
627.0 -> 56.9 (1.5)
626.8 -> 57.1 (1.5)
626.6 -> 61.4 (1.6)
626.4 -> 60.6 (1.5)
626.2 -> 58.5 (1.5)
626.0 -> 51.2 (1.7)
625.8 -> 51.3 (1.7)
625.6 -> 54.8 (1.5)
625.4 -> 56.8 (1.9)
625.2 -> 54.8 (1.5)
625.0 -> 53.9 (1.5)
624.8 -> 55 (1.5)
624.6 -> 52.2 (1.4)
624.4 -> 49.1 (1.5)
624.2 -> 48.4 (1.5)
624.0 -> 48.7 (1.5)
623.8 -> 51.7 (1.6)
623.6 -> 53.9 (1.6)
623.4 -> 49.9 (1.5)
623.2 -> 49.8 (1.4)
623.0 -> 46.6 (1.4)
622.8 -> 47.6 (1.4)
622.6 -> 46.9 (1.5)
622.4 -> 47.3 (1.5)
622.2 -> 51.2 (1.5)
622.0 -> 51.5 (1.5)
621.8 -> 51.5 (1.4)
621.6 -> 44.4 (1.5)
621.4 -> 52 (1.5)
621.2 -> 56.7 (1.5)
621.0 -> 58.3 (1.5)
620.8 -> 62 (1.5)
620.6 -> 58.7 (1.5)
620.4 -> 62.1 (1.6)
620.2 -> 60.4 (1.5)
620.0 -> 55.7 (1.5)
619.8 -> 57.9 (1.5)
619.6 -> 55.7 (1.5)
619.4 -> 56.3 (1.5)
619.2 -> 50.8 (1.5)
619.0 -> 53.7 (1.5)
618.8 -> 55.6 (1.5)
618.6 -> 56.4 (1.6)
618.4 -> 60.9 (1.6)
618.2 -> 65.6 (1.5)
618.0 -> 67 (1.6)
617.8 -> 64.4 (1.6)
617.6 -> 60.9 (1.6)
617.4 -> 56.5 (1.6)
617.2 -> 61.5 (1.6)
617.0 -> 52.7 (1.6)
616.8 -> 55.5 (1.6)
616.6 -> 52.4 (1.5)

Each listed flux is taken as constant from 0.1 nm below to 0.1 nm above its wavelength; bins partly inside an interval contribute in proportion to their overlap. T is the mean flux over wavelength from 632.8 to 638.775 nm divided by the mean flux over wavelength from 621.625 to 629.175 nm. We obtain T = 1.38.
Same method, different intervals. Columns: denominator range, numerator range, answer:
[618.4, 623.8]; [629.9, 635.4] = 1.42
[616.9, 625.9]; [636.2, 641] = 1.38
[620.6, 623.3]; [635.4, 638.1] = 1.45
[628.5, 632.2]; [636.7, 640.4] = 1.06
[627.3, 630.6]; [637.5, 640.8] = 1.16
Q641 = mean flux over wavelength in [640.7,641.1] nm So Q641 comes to 86.9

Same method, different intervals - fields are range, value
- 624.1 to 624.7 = 49.9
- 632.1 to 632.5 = 73.8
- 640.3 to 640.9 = 86.6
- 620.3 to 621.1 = 60.3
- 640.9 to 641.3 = 86.5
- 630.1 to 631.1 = 71.6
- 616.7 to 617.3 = 56.6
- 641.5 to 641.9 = 84.9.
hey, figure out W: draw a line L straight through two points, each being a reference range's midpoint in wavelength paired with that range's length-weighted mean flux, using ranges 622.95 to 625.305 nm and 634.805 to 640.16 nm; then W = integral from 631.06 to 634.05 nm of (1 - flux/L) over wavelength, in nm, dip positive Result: -0.43 nm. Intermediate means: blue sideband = 51.3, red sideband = 74.6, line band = 75.5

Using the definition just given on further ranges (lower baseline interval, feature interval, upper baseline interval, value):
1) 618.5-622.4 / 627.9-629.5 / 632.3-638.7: 0.08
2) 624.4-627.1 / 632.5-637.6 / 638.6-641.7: -0.48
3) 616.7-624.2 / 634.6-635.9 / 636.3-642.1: -0.16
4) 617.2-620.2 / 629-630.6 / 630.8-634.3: 0.12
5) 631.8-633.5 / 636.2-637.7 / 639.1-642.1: 0.08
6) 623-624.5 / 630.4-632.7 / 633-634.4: -0.05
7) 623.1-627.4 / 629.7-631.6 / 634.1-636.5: -0.10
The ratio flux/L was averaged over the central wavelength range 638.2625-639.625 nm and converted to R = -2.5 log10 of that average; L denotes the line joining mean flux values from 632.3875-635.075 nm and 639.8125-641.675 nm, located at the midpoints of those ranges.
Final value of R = 0.18 mag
